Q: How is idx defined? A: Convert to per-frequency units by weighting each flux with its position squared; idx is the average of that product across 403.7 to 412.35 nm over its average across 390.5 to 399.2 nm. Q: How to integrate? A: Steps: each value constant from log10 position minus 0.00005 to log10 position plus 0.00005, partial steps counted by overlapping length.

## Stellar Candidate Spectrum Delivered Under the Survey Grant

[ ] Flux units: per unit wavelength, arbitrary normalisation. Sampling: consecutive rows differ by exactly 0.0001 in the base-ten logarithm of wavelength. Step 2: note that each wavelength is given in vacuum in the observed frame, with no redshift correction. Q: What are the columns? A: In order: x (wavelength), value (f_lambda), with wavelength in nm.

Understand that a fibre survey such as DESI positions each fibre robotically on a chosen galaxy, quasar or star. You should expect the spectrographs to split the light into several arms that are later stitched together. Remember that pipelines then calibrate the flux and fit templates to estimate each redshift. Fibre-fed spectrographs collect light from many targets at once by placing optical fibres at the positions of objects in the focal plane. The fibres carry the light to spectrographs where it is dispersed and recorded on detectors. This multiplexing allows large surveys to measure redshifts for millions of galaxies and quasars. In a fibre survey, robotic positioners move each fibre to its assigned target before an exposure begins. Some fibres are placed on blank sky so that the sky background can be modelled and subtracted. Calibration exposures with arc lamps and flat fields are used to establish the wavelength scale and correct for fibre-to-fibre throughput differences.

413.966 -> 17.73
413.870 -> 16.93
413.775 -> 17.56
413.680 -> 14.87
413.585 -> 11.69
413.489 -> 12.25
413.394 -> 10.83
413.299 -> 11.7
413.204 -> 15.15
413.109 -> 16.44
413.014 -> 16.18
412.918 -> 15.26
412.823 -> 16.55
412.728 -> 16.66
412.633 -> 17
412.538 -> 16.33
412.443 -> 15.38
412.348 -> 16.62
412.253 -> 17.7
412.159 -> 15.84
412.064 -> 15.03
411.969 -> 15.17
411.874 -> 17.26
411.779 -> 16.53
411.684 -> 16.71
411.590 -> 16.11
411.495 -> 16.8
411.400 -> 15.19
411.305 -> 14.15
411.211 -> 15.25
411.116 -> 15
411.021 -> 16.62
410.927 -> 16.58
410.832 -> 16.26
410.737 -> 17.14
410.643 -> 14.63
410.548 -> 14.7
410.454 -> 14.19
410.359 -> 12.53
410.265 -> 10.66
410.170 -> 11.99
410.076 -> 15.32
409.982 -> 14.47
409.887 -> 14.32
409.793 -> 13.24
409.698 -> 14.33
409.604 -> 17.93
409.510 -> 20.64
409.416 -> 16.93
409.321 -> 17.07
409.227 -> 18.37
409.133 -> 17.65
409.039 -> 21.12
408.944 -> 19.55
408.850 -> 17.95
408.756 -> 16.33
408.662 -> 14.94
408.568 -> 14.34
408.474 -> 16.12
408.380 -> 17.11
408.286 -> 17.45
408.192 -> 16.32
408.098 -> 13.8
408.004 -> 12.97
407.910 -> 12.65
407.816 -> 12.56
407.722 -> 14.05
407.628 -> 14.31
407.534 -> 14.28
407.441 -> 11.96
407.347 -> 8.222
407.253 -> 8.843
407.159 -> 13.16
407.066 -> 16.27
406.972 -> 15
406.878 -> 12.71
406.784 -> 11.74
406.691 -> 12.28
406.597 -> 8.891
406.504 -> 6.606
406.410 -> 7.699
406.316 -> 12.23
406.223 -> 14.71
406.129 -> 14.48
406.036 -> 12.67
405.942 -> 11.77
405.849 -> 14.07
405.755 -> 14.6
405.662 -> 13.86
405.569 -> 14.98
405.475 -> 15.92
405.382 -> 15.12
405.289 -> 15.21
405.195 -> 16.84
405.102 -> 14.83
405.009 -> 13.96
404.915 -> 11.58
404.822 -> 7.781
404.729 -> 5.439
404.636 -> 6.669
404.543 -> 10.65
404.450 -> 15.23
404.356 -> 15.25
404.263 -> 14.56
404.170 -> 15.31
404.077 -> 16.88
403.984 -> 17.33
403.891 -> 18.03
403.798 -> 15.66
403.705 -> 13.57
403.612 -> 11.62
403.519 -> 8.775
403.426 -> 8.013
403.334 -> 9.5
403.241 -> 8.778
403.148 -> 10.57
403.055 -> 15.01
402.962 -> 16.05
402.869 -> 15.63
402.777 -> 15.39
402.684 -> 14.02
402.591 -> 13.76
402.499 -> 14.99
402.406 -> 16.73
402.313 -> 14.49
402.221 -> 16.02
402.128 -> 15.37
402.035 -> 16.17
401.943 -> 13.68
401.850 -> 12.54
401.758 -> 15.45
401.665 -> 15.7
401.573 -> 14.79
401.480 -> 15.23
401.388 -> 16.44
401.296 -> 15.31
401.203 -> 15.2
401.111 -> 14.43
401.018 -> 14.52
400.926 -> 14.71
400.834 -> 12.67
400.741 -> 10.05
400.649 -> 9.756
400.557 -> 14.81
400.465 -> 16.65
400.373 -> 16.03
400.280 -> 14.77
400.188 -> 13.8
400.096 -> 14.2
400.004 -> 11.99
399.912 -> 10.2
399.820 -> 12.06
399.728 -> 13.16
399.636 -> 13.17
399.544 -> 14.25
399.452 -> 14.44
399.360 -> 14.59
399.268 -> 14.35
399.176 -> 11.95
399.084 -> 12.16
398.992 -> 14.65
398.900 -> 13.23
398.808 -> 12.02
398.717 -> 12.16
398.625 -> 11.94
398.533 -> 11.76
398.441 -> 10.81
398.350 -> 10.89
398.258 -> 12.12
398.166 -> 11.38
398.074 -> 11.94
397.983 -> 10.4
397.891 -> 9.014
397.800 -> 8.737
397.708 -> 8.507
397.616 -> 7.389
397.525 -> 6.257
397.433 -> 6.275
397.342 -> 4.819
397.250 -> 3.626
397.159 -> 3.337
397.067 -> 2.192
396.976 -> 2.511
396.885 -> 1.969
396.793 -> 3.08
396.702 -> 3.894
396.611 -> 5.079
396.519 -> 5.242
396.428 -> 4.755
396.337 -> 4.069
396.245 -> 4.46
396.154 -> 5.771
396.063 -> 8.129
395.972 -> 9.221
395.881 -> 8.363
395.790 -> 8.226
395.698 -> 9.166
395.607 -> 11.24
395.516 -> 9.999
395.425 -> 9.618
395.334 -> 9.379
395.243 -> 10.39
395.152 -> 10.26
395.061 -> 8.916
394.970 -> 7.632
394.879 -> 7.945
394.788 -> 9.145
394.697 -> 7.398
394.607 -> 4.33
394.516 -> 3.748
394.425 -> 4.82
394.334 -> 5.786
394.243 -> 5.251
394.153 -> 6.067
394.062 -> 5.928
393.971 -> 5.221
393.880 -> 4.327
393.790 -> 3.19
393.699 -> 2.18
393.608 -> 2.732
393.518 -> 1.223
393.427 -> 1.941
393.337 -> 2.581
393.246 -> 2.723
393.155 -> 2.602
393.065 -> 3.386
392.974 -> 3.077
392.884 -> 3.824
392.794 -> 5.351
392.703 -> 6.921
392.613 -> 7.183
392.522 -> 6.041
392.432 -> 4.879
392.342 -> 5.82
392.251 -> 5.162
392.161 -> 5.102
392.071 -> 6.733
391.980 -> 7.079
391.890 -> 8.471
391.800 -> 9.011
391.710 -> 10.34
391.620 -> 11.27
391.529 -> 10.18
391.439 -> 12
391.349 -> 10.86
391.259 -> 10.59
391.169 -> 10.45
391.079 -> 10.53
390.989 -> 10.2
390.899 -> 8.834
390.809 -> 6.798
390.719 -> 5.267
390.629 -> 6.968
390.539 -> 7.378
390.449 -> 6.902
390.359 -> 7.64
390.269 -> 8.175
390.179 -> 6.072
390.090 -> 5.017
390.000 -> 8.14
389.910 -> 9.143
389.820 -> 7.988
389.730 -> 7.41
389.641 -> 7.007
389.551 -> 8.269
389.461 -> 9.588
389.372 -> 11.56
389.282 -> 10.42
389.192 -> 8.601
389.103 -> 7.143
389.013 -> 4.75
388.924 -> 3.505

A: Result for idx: 2.13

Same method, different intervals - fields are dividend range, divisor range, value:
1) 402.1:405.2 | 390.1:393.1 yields 1.88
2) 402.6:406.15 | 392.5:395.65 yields 2.42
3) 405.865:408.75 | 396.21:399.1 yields 1.75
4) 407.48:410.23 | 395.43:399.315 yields 2.01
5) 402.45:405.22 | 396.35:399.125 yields 1.67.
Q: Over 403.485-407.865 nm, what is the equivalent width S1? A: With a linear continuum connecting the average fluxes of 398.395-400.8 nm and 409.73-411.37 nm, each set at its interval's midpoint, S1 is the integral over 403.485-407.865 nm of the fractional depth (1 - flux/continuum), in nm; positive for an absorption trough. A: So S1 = 0.29 nm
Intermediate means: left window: 13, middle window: 12.9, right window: 14.5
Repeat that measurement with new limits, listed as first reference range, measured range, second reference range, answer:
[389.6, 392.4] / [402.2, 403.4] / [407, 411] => -0.10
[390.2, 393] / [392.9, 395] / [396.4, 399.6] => 0.96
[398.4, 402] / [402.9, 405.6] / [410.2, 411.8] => 0.21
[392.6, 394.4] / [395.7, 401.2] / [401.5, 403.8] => -0.28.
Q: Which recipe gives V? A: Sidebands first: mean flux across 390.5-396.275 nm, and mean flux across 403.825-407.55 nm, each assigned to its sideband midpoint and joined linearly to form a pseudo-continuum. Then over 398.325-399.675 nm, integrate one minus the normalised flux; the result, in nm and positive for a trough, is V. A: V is -0.45 nm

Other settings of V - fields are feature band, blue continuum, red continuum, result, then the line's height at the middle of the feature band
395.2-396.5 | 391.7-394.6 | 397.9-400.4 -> 0.04 nm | 8.39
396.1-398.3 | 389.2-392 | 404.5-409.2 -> 0.95 nm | 10.7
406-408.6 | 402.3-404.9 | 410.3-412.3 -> 0.24 nm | 14.3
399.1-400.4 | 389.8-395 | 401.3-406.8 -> -0.31 nm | 10.9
